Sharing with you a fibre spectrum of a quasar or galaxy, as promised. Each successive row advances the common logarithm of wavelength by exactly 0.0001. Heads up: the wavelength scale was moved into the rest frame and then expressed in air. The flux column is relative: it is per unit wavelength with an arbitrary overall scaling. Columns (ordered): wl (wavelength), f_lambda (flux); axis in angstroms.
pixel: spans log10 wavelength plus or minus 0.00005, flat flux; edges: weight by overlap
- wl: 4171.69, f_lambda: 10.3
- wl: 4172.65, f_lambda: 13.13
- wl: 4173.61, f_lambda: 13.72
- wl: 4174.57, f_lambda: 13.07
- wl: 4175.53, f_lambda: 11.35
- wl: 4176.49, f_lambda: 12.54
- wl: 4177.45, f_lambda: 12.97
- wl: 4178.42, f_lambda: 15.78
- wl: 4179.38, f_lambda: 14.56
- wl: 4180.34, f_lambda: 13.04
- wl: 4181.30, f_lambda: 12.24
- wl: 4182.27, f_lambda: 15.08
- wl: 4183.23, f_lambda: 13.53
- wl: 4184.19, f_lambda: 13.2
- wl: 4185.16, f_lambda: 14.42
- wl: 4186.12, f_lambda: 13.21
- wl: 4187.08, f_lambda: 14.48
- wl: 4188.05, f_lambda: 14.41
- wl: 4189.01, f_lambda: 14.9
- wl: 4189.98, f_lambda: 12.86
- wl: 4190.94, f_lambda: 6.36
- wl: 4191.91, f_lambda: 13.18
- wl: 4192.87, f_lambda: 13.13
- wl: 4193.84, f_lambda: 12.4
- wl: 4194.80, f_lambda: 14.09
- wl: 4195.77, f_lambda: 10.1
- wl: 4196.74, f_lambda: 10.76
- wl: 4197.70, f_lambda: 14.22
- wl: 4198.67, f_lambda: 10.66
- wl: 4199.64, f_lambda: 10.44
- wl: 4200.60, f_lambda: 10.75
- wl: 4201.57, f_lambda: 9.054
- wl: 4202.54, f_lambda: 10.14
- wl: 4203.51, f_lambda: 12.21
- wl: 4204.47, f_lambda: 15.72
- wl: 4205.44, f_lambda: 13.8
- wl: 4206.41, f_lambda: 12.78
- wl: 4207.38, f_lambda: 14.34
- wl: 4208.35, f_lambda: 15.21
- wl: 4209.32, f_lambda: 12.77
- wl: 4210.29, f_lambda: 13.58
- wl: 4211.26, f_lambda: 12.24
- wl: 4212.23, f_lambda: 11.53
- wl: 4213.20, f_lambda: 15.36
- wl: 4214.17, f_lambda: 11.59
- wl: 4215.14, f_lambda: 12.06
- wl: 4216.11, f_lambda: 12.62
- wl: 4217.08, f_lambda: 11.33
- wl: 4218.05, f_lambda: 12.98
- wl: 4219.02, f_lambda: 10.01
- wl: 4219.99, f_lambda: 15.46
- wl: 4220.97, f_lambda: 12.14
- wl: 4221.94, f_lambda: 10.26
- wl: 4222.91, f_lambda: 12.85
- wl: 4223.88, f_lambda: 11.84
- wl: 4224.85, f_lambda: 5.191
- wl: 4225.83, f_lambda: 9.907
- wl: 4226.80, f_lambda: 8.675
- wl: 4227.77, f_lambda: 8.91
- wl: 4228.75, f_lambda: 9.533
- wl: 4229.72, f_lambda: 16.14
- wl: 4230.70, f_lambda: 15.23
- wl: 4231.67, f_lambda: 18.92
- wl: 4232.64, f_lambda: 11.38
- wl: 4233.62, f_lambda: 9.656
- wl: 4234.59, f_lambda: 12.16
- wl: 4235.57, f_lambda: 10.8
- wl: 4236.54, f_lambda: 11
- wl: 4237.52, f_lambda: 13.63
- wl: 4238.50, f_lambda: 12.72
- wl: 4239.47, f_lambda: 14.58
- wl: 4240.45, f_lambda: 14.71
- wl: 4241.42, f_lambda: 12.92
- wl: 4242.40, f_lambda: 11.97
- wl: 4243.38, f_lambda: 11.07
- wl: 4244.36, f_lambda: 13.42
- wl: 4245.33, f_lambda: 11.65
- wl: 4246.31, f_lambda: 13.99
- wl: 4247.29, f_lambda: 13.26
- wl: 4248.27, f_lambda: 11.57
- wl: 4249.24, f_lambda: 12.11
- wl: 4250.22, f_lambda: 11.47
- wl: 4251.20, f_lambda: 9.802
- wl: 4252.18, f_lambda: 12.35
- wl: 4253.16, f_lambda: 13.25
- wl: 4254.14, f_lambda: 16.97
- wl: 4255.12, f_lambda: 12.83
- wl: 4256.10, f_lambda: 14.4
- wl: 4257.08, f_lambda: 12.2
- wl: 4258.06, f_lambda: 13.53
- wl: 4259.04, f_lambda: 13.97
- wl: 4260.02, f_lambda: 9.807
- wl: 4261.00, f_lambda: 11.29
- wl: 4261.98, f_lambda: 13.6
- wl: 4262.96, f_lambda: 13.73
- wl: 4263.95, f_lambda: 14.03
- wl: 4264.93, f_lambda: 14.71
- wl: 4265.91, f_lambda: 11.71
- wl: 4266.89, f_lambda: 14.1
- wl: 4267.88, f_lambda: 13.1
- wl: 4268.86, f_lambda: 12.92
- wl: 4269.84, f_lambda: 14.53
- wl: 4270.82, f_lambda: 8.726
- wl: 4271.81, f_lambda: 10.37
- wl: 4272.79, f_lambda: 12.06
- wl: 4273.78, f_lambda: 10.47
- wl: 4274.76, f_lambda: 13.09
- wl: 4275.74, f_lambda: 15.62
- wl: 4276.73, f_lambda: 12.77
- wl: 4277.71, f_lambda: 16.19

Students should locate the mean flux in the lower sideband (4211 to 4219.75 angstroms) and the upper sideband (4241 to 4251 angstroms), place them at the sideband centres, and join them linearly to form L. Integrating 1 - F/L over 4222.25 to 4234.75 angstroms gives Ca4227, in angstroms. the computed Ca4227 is 0.8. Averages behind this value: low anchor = 12.3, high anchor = 12.3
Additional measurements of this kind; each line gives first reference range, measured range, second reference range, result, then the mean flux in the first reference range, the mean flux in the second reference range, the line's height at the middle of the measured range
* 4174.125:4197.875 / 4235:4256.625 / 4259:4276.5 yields -0.03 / 13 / 12.6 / 12.7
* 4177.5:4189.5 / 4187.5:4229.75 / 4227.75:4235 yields 4.76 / 14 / 13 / 13.5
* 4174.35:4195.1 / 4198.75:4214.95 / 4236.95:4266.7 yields 0.71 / 13.2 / 12.9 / 13.1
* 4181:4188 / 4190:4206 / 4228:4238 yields 2.11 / 13.8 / 12.7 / 13.5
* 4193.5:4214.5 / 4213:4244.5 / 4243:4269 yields 1.33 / 12.4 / 12.9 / 12.6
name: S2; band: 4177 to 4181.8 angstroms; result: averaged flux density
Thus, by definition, 13.7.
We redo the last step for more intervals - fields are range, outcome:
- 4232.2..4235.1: 11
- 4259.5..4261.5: 10.6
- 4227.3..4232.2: 13.7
